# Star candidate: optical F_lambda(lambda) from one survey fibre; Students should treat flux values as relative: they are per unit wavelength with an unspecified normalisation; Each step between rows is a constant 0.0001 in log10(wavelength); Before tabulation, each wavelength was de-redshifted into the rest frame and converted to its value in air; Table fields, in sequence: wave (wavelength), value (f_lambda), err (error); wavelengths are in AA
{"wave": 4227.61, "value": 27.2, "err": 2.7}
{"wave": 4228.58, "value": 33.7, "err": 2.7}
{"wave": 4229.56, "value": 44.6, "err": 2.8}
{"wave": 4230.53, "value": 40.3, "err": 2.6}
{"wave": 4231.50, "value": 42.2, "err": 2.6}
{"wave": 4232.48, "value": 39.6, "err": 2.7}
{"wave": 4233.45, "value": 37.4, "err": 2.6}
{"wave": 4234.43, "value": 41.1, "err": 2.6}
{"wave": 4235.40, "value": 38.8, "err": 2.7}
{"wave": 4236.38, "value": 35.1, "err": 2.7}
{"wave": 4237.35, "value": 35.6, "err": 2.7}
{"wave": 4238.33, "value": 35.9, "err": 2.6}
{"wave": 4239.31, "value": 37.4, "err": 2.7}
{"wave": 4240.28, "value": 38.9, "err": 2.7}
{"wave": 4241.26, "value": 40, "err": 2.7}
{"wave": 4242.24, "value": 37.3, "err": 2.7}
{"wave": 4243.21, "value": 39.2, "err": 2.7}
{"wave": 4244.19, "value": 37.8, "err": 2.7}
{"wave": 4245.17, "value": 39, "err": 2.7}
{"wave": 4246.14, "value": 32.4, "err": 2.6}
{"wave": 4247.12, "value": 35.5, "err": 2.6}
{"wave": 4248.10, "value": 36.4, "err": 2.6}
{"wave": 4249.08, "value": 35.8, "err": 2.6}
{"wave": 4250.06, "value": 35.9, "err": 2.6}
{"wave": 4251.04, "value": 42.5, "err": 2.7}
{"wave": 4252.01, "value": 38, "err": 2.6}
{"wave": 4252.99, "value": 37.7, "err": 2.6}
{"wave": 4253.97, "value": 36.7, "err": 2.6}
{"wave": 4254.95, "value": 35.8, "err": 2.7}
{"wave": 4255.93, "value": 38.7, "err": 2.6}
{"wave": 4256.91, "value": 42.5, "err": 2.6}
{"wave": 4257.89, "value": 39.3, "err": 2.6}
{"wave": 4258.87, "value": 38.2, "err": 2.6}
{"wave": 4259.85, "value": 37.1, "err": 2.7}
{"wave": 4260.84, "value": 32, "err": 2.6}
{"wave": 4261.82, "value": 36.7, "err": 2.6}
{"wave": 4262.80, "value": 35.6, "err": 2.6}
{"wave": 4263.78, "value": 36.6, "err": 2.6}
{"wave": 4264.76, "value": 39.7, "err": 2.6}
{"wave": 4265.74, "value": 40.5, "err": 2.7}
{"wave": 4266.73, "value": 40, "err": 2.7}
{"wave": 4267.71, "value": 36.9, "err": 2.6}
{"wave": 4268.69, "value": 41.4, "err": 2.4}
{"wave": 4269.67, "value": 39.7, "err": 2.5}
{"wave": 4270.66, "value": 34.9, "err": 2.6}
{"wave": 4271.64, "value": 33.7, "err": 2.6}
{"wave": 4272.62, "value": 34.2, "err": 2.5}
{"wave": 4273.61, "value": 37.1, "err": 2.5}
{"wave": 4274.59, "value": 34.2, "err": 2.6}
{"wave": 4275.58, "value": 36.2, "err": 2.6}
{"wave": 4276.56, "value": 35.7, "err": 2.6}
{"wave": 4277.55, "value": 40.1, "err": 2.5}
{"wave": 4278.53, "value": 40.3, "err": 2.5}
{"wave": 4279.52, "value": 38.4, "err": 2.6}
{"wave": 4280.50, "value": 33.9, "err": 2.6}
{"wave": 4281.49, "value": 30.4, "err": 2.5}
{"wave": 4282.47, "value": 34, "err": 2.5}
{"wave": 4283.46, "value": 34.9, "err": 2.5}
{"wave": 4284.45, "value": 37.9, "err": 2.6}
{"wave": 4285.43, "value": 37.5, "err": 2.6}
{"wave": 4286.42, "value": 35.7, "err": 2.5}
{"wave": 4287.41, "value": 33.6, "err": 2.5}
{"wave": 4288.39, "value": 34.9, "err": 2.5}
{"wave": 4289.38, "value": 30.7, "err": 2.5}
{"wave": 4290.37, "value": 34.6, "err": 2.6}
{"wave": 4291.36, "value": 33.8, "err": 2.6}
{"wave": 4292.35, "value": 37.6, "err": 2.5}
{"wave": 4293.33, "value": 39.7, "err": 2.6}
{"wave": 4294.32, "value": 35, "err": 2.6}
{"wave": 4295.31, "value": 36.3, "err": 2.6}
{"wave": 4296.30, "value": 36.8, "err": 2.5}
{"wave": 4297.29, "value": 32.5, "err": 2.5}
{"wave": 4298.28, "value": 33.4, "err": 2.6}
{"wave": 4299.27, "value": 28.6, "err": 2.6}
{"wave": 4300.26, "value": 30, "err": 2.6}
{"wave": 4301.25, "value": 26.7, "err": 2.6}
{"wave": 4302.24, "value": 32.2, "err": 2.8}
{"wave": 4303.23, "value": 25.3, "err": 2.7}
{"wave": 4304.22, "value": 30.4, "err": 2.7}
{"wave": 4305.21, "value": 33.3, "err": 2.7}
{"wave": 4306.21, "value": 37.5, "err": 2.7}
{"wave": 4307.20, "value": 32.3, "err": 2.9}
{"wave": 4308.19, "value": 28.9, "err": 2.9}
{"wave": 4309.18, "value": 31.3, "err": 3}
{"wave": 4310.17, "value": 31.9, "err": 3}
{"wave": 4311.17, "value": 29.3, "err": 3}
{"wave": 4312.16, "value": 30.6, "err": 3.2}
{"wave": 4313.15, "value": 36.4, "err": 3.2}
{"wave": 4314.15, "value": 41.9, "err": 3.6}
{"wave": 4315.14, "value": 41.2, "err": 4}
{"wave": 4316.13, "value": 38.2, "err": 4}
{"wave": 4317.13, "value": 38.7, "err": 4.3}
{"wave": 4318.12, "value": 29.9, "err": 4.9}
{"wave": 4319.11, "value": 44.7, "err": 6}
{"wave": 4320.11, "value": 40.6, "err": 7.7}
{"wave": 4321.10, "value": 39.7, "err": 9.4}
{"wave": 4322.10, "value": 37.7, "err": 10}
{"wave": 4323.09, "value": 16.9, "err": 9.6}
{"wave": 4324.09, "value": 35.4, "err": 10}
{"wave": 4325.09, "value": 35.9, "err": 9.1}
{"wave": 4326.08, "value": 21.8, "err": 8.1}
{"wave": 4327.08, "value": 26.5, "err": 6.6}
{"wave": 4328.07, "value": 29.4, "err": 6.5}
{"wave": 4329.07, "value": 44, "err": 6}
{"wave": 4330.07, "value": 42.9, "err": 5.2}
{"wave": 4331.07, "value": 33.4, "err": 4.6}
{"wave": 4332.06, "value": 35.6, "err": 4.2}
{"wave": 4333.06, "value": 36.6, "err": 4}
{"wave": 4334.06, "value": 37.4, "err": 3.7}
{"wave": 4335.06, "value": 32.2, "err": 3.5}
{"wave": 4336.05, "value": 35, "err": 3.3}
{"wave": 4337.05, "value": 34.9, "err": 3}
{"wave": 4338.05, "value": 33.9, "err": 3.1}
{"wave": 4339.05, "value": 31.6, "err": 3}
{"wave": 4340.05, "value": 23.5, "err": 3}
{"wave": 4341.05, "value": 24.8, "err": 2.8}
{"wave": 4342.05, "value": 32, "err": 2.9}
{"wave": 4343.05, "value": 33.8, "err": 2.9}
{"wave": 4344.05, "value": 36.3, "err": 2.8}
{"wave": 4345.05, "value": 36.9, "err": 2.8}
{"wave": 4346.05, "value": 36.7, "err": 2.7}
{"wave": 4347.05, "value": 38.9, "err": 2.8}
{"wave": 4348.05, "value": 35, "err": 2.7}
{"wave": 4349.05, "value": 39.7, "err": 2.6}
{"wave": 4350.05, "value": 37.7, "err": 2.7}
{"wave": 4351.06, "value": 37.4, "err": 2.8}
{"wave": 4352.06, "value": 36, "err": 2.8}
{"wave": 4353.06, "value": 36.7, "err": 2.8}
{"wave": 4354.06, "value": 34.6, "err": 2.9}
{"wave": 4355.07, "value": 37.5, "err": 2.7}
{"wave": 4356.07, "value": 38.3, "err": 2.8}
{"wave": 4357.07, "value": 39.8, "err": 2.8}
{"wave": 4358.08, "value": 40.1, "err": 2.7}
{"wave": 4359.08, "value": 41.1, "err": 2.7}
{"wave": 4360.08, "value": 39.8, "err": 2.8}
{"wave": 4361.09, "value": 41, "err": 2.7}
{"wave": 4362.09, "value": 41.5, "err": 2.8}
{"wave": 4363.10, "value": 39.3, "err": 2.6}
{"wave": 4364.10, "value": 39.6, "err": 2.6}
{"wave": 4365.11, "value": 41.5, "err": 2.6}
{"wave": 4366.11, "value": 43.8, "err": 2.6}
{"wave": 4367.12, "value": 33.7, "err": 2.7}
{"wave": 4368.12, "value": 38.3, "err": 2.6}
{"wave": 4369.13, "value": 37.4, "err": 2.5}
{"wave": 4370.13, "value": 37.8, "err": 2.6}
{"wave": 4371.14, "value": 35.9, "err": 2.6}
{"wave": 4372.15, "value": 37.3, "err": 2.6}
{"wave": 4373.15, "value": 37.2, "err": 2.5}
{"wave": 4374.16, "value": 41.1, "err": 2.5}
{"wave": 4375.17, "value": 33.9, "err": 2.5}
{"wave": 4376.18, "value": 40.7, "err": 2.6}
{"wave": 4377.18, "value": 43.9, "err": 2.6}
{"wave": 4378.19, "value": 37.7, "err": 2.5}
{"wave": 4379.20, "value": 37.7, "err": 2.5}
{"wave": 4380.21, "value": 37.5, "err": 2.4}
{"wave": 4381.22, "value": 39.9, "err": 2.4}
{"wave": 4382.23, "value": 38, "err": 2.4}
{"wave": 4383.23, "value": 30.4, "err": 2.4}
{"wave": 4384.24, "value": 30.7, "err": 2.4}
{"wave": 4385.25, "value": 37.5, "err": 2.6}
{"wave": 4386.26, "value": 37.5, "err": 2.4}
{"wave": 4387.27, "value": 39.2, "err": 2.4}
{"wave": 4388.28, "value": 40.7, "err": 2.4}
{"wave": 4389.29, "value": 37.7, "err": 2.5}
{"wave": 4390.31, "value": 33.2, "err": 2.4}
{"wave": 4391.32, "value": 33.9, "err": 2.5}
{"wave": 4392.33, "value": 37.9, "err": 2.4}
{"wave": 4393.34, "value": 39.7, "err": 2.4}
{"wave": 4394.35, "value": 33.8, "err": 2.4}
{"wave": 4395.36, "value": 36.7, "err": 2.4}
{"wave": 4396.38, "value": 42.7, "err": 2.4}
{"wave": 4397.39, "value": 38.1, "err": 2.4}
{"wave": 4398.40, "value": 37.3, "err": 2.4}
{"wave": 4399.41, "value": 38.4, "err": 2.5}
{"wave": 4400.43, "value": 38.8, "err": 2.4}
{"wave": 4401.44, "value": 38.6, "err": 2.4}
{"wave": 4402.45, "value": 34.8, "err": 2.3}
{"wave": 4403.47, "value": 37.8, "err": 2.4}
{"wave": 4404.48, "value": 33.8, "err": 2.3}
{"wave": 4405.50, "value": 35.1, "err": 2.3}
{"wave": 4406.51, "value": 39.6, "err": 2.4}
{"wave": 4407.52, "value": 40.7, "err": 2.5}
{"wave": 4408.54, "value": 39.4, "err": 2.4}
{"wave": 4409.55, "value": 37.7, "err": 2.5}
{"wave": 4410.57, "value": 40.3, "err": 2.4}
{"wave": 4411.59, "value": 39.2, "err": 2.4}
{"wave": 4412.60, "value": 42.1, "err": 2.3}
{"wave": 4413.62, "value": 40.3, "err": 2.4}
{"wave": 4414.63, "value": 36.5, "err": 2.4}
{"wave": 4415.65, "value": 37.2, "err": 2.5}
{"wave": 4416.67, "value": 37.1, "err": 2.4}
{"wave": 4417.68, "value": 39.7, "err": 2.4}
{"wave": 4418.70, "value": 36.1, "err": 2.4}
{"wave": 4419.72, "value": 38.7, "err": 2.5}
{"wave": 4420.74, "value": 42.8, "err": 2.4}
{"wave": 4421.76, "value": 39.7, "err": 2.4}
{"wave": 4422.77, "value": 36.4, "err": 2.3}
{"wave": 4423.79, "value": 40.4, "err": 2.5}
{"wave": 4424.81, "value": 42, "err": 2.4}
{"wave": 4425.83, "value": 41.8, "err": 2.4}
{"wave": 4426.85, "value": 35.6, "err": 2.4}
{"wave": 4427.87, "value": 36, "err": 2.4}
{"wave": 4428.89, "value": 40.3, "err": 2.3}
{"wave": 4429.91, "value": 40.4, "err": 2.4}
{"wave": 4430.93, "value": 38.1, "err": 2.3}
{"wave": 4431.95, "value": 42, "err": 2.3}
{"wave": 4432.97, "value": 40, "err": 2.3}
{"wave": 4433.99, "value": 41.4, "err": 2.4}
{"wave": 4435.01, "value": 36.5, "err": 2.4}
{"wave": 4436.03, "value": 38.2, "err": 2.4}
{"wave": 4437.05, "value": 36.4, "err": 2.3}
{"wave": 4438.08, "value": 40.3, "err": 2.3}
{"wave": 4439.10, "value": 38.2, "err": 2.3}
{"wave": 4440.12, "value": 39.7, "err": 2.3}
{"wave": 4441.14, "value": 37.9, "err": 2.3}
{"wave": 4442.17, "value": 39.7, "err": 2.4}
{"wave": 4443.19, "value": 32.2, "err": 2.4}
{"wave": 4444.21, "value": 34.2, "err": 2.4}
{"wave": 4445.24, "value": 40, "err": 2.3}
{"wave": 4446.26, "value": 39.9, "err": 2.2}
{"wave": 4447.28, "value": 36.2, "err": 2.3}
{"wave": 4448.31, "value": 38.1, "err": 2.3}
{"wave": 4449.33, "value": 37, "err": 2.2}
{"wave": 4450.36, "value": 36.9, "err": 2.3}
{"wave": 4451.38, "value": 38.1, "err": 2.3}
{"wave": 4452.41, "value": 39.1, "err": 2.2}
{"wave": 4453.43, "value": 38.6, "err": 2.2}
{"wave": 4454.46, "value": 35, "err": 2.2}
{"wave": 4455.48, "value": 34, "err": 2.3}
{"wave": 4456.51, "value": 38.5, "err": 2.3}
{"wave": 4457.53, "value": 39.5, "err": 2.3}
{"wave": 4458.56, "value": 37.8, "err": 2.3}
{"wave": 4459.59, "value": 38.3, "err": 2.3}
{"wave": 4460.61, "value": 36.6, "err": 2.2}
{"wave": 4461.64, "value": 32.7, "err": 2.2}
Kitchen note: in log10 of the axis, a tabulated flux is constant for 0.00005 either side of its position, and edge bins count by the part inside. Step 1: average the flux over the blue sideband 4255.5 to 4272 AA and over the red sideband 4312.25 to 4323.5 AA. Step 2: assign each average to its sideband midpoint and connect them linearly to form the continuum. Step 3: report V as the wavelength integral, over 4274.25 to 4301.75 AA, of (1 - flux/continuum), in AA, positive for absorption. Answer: 2.0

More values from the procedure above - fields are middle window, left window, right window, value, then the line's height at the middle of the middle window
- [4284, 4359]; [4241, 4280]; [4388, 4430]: 6.5 AA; 37.8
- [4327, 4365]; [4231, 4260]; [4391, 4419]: 1.7 AA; 38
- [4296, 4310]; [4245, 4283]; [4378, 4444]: 2.2 AA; 37.3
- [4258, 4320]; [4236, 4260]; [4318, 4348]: 1.1 AA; 35.9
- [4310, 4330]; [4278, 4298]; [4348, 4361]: 1.1 AA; 36.7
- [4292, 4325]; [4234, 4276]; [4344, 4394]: 3.2 AA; 37.6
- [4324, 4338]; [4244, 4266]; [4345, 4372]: 1.4 AA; 38.1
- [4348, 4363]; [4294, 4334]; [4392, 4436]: -1.1 AA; 35.8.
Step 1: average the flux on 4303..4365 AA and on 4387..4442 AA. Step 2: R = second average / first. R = 1.1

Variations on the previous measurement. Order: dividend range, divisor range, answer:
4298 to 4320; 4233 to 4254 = 0.89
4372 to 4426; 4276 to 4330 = 1.11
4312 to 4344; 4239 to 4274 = 0.92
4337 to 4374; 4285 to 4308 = 1.11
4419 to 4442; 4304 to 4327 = 1.15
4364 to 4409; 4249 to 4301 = 1.04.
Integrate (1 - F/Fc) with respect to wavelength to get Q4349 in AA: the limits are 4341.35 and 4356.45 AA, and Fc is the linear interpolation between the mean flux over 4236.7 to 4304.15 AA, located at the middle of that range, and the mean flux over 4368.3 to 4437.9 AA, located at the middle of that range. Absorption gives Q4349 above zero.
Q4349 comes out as 0.39 AA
